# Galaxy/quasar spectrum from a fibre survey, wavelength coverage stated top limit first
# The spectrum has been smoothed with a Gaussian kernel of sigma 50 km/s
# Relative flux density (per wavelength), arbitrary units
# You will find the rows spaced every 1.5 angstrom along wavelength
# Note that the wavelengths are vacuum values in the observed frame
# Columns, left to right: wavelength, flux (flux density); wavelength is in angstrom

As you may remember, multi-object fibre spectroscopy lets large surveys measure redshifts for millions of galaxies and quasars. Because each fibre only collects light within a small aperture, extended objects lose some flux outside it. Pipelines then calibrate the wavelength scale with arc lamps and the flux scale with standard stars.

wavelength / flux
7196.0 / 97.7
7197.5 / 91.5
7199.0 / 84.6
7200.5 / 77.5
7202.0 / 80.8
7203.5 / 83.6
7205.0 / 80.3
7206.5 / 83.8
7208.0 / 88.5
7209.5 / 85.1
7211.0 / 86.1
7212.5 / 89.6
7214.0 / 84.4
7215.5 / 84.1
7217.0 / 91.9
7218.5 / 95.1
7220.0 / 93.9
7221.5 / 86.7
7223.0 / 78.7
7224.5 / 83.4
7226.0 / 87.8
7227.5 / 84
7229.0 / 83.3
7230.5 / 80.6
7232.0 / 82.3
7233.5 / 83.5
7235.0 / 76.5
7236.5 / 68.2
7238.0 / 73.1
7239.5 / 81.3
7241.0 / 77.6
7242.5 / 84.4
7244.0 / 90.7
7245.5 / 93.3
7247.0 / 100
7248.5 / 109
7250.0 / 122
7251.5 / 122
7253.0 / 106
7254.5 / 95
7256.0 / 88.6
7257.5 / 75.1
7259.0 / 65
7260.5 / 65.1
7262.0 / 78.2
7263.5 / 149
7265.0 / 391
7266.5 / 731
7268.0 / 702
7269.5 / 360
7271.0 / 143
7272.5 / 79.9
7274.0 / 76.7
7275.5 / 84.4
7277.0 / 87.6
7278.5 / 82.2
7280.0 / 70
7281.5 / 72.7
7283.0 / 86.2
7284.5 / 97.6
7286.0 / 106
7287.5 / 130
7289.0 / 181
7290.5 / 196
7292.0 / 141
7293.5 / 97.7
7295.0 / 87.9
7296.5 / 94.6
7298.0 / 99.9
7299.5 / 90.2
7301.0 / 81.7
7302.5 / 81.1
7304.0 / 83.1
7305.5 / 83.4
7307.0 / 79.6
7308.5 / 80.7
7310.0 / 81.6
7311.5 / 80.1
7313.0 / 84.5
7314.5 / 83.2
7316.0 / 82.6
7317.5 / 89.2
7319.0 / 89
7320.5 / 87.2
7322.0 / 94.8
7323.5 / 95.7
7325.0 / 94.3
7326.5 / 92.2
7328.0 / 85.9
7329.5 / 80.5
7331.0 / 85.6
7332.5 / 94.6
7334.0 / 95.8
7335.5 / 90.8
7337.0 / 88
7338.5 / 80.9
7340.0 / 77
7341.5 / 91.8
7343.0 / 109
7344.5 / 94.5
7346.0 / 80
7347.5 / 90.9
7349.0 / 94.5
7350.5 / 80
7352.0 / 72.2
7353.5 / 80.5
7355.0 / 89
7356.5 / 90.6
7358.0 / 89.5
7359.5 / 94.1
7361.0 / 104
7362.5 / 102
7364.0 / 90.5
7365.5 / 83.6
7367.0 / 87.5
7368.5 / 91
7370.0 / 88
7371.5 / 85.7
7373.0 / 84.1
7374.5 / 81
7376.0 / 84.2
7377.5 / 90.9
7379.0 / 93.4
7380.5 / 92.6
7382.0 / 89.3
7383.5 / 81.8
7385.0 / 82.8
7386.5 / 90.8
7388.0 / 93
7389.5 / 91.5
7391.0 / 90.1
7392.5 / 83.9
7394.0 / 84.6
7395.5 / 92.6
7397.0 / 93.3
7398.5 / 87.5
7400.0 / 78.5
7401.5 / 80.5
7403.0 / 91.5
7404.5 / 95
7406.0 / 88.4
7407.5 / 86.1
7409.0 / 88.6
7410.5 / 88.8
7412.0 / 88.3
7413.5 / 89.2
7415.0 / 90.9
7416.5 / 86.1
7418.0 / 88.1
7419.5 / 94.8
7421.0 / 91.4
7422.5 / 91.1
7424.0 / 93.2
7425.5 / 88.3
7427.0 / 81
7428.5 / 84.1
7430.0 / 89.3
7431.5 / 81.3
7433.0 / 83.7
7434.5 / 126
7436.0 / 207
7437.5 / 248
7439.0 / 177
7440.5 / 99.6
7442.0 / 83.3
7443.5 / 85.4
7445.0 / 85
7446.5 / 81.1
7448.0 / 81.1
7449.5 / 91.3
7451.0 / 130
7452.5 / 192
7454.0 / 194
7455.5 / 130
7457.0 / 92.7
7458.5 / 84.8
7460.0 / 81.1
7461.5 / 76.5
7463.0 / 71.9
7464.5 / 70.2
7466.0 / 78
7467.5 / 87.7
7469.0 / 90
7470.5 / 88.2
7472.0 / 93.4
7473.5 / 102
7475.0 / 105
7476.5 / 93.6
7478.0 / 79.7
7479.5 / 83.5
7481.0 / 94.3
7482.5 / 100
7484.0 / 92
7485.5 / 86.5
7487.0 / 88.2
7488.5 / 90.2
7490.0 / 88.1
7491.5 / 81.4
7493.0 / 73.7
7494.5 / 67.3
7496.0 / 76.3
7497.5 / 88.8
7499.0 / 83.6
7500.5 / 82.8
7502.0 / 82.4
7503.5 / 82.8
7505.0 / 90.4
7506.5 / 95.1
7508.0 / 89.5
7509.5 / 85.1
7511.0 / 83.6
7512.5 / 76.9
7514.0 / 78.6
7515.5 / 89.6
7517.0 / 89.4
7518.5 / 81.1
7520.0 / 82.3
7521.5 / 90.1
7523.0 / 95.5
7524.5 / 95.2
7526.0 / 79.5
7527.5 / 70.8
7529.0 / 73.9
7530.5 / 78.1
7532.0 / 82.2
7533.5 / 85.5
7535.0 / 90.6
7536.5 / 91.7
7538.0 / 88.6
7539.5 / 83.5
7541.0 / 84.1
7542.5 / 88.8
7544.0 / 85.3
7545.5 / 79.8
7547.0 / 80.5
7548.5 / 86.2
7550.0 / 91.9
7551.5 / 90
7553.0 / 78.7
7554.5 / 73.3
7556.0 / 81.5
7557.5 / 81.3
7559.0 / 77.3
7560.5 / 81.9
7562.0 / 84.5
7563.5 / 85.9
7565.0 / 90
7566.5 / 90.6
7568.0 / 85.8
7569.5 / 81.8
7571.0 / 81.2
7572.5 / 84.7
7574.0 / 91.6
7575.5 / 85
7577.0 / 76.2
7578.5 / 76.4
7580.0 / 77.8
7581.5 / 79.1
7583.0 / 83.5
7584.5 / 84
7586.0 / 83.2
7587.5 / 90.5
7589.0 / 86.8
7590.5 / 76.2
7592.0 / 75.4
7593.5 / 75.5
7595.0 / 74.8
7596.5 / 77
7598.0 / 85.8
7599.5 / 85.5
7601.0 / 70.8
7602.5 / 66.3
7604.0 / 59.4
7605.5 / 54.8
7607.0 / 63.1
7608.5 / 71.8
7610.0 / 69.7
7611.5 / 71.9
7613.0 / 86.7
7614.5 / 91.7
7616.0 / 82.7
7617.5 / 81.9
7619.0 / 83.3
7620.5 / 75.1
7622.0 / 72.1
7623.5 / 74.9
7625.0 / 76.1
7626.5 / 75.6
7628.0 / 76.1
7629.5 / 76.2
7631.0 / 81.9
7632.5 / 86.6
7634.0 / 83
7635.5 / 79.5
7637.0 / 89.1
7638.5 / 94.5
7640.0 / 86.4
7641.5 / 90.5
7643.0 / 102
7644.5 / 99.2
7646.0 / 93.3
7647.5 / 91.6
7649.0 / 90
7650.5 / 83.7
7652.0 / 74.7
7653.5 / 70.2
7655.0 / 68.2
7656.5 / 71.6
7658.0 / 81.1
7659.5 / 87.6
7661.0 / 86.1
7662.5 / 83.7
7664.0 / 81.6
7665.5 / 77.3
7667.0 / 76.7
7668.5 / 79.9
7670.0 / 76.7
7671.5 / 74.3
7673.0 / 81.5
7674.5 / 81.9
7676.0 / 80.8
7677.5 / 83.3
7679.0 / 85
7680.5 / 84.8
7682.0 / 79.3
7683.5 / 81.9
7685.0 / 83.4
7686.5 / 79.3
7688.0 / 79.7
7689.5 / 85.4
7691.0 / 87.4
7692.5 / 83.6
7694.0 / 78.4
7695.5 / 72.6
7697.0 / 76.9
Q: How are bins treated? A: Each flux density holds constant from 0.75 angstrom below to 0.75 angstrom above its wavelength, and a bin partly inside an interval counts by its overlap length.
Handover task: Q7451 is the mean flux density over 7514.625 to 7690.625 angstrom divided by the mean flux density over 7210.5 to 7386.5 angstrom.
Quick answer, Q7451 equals 0.8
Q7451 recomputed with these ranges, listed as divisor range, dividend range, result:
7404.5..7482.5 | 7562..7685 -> 0.80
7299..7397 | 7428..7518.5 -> 1.11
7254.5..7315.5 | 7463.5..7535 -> 0.61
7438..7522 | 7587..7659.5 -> 0.85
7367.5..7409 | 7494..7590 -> 0.96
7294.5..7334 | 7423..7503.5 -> 1.14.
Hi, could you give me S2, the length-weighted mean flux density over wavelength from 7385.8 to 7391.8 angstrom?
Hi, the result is 91.3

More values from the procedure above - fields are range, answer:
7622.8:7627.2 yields 75.5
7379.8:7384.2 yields 87.9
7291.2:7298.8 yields 105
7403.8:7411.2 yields 89.3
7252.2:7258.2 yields 91.6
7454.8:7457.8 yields 111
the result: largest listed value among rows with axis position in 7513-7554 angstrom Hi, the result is 95.5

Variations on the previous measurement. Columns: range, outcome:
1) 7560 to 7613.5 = 91.6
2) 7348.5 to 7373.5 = 104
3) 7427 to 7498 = 248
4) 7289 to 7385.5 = 196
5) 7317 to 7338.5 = 95.8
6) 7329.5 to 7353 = 109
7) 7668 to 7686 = 85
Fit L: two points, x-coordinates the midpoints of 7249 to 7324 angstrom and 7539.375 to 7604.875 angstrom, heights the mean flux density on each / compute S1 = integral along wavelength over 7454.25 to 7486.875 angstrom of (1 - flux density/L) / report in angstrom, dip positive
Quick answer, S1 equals 2.8 angstrom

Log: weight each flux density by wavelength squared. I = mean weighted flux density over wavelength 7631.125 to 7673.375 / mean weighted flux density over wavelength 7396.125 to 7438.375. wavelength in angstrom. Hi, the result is 0.9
